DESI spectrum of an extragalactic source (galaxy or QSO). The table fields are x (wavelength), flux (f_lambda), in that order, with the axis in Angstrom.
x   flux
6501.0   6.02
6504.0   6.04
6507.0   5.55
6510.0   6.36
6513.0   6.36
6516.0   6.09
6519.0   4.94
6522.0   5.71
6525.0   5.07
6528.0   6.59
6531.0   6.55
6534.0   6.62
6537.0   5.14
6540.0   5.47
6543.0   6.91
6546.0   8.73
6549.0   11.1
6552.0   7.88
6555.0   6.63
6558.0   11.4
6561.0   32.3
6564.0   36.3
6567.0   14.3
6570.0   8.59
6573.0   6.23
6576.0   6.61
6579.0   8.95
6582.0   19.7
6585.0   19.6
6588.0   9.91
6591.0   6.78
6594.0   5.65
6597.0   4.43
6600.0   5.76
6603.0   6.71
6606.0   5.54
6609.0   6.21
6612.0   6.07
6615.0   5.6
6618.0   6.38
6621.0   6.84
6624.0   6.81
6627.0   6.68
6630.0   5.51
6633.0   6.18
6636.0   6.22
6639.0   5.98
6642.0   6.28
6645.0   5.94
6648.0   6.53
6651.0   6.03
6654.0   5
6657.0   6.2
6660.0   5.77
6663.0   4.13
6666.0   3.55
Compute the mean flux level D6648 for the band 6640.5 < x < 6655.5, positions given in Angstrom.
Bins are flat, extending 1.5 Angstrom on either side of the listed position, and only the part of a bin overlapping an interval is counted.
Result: 5.96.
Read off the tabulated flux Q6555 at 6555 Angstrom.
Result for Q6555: 6.63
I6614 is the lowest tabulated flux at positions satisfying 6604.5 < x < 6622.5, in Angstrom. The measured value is 5.54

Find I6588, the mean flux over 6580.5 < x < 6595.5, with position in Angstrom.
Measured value 12.3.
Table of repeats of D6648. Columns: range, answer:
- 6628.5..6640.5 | 5.97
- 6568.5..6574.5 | 7.41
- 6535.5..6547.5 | 6.56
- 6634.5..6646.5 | 6.1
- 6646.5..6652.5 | 6.28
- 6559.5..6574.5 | 19.5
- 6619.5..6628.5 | 6.78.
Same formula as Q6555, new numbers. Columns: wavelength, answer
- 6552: 7.88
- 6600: 5.76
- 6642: 6.28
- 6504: 6.04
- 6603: 6.71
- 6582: 19.7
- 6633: 6.18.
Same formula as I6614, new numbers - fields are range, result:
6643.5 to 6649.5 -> 5.94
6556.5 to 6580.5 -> 6.23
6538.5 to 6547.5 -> 5.47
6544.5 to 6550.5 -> 8.73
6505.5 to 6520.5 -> 4.94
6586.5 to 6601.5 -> 4.43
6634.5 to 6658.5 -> 5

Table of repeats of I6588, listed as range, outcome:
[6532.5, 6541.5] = 5.74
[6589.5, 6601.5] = 5.66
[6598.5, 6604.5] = 6.23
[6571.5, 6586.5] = 12.2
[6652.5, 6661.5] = 5.66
